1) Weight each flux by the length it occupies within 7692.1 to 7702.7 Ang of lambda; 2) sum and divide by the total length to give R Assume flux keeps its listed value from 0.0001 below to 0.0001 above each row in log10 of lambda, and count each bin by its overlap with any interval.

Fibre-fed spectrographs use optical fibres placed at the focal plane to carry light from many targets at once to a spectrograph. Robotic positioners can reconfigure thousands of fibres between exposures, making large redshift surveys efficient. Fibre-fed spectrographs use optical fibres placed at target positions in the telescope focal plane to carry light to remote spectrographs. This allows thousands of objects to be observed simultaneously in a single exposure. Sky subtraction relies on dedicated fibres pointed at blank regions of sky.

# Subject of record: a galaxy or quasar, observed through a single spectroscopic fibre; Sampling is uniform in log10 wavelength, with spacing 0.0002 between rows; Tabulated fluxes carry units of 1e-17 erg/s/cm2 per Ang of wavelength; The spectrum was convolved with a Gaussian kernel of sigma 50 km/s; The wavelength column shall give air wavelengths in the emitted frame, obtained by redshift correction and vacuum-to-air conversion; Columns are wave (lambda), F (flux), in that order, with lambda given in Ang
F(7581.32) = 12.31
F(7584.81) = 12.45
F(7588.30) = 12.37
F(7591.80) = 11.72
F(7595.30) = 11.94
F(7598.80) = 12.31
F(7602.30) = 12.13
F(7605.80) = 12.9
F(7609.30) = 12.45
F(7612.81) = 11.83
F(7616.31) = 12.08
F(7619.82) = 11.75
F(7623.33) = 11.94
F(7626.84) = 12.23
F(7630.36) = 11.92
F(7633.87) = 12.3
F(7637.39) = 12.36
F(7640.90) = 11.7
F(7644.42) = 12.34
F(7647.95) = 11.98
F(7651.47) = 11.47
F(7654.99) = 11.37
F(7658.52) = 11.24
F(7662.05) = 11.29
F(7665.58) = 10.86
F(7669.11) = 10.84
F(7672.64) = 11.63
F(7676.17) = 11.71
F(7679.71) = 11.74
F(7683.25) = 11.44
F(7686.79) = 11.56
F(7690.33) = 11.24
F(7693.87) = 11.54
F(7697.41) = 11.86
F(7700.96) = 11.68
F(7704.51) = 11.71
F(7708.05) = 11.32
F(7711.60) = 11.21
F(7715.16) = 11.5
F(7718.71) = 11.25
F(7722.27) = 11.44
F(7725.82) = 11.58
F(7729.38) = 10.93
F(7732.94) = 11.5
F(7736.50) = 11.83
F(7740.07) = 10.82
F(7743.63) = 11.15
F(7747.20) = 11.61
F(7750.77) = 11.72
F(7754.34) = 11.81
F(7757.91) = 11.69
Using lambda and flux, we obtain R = 11.7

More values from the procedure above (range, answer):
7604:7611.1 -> 12.7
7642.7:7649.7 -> 12.1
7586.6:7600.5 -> 12.1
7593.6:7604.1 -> 12.1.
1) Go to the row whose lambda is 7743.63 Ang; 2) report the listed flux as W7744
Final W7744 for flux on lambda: 11.15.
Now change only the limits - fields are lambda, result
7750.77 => 11.72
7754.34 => 11.81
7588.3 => 12.37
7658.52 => 11.24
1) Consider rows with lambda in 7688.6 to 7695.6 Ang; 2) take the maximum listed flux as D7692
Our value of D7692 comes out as 11.54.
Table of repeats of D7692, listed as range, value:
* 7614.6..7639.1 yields 12.36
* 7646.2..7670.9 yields 11.98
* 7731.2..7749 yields 11.83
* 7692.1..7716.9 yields 11.86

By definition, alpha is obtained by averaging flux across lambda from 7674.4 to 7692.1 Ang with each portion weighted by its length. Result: 11.5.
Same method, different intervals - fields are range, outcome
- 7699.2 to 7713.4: 11.5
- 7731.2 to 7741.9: 11.4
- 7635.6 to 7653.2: 12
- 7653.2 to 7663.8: 11.3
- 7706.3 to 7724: 11.3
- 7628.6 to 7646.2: 12.1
